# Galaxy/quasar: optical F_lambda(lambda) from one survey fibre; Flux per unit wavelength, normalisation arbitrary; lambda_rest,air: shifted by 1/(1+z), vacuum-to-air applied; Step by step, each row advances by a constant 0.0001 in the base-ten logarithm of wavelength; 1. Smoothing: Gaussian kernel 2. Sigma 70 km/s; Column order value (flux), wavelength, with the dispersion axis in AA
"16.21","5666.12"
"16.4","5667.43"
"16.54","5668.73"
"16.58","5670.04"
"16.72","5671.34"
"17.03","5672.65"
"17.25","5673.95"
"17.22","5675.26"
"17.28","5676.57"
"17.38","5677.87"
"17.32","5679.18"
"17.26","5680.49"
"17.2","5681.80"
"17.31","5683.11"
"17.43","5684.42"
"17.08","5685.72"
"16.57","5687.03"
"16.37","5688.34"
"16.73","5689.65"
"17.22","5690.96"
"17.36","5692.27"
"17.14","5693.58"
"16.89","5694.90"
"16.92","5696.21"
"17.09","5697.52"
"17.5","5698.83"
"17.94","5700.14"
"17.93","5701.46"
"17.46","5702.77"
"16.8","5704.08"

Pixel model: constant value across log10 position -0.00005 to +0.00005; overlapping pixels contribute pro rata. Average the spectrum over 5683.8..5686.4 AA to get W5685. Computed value 17.3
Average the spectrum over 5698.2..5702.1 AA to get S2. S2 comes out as 17.8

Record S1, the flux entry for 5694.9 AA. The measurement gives 16.89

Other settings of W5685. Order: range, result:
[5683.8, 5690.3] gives 16.9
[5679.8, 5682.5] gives 17.2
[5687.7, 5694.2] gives 17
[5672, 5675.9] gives 17.2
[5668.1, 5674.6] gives 16.8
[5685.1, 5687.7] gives 16.8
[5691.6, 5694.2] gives 17.3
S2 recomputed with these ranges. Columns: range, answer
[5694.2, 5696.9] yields 16.9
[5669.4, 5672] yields 16.7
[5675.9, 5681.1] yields 17.3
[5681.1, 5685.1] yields 17.3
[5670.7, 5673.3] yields 16.9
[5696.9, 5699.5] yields 17.3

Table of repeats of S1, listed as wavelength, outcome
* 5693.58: 17.14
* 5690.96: 17.22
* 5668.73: 16.54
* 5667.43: 16.4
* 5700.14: 17.94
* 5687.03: 16.57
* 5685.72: 17.08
